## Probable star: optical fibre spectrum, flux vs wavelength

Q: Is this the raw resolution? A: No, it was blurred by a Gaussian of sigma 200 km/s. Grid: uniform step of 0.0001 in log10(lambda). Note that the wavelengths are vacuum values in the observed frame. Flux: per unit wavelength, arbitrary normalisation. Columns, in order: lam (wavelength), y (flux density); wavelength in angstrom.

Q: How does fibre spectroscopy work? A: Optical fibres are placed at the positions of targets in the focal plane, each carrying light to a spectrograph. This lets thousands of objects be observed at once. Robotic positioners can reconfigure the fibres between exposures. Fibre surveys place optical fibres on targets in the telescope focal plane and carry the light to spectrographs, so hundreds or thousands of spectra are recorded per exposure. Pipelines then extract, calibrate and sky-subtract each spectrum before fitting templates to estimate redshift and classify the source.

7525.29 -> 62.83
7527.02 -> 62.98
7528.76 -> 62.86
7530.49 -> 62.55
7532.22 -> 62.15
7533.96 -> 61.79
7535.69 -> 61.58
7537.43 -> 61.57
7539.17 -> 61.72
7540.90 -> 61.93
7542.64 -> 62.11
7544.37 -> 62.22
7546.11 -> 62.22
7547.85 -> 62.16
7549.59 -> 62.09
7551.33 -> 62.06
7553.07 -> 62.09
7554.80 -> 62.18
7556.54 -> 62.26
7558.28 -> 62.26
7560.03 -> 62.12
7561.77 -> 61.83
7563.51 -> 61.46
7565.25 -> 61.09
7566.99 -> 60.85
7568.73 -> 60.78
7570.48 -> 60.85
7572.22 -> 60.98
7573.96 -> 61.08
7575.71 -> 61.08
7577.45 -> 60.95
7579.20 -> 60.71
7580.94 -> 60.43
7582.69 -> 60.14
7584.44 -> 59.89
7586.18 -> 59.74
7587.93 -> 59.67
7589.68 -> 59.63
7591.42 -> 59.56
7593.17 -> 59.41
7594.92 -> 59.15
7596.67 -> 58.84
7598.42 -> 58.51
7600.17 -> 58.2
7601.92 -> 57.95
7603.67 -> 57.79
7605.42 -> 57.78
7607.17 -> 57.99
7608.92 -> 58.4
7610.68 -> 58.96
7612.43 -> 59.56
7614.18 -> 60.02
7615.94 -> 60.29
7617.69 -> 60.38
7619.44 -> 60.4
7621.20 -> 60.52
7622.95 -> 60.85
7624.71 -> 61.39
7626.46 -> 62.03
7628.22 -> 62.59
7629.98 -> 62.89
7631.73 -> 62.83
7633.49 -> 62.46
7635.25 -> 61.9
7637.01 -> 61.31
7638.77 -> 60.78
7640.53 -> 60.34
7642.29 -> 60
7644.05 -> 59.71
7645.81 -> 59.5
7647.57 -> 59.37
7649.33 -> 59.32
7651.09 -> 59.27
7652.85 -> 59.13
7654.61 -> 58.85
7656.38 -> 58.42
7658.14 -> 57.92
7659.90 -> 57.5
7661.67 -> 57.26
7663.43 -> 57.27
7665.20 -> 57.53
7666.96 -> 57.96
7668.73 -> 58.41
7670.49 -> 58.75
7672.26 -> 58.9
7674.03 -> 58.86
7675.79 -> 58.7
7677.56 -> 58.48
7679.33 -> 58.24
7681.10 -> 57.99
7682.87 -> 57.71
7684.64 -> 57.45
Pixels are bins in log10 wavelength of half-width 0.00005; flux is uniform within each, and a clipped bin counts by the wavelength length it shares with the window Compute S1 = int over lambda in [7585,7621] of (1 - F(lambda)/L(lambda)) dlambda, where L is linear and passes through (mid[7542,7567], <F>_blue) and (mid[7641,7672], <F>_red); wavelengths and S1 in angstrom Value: 0.7 angstrom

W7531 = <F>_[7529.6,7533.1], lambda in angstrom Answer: 62.4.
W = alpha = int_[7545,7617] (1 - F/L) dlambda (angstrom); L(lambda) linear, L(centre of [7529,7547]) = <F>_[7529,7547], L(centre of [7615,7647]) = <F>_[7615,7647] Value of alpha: 1.49 angstrom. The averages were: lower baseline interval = 62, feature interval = 60.3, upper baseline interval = 61.1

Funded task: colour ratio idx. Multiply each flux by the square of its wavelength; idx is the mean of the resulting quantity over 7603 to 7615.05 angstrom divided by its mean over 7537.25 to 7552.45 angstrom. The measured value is 1.0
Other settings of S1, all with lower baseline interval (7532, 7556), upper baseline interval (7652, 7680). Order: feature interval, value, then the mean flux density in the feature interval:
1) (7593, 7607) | 0.44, 58.4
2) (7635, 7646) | -0.27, 60.5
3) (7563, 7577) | 0.04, 61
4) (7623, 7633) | -0.47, 62.2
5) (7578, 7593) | 0.19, 60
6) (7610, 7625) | -0.13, 60.2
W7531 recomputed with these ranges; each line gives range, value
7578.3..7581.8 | 60.6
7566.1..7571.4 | 60.8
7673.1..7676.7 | 58.8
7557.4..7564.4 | 61.9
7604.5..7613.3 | 58.5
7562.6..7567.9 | 61.2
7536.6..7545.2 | 61.9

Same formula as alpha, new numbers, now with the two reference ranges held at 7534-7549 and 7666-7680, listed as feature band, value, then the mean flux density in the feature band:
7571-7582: 0.0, 60.9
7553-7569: -0.1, 61.7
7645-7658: 0.0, 59.1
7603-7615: 0.3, 58.7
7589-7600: 0.3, 59.1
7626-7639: -0.6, 62.1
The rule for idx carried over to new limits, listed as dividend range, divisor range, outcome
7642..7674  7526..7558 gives 0.97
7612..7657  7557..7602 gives 1.02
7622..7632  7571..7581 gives 1.03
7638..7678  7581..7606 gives 1.01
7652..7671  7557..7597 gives 0.98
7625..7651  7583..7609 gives 1.05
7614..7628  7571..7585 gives 1.01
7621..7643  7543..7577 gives 1.02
